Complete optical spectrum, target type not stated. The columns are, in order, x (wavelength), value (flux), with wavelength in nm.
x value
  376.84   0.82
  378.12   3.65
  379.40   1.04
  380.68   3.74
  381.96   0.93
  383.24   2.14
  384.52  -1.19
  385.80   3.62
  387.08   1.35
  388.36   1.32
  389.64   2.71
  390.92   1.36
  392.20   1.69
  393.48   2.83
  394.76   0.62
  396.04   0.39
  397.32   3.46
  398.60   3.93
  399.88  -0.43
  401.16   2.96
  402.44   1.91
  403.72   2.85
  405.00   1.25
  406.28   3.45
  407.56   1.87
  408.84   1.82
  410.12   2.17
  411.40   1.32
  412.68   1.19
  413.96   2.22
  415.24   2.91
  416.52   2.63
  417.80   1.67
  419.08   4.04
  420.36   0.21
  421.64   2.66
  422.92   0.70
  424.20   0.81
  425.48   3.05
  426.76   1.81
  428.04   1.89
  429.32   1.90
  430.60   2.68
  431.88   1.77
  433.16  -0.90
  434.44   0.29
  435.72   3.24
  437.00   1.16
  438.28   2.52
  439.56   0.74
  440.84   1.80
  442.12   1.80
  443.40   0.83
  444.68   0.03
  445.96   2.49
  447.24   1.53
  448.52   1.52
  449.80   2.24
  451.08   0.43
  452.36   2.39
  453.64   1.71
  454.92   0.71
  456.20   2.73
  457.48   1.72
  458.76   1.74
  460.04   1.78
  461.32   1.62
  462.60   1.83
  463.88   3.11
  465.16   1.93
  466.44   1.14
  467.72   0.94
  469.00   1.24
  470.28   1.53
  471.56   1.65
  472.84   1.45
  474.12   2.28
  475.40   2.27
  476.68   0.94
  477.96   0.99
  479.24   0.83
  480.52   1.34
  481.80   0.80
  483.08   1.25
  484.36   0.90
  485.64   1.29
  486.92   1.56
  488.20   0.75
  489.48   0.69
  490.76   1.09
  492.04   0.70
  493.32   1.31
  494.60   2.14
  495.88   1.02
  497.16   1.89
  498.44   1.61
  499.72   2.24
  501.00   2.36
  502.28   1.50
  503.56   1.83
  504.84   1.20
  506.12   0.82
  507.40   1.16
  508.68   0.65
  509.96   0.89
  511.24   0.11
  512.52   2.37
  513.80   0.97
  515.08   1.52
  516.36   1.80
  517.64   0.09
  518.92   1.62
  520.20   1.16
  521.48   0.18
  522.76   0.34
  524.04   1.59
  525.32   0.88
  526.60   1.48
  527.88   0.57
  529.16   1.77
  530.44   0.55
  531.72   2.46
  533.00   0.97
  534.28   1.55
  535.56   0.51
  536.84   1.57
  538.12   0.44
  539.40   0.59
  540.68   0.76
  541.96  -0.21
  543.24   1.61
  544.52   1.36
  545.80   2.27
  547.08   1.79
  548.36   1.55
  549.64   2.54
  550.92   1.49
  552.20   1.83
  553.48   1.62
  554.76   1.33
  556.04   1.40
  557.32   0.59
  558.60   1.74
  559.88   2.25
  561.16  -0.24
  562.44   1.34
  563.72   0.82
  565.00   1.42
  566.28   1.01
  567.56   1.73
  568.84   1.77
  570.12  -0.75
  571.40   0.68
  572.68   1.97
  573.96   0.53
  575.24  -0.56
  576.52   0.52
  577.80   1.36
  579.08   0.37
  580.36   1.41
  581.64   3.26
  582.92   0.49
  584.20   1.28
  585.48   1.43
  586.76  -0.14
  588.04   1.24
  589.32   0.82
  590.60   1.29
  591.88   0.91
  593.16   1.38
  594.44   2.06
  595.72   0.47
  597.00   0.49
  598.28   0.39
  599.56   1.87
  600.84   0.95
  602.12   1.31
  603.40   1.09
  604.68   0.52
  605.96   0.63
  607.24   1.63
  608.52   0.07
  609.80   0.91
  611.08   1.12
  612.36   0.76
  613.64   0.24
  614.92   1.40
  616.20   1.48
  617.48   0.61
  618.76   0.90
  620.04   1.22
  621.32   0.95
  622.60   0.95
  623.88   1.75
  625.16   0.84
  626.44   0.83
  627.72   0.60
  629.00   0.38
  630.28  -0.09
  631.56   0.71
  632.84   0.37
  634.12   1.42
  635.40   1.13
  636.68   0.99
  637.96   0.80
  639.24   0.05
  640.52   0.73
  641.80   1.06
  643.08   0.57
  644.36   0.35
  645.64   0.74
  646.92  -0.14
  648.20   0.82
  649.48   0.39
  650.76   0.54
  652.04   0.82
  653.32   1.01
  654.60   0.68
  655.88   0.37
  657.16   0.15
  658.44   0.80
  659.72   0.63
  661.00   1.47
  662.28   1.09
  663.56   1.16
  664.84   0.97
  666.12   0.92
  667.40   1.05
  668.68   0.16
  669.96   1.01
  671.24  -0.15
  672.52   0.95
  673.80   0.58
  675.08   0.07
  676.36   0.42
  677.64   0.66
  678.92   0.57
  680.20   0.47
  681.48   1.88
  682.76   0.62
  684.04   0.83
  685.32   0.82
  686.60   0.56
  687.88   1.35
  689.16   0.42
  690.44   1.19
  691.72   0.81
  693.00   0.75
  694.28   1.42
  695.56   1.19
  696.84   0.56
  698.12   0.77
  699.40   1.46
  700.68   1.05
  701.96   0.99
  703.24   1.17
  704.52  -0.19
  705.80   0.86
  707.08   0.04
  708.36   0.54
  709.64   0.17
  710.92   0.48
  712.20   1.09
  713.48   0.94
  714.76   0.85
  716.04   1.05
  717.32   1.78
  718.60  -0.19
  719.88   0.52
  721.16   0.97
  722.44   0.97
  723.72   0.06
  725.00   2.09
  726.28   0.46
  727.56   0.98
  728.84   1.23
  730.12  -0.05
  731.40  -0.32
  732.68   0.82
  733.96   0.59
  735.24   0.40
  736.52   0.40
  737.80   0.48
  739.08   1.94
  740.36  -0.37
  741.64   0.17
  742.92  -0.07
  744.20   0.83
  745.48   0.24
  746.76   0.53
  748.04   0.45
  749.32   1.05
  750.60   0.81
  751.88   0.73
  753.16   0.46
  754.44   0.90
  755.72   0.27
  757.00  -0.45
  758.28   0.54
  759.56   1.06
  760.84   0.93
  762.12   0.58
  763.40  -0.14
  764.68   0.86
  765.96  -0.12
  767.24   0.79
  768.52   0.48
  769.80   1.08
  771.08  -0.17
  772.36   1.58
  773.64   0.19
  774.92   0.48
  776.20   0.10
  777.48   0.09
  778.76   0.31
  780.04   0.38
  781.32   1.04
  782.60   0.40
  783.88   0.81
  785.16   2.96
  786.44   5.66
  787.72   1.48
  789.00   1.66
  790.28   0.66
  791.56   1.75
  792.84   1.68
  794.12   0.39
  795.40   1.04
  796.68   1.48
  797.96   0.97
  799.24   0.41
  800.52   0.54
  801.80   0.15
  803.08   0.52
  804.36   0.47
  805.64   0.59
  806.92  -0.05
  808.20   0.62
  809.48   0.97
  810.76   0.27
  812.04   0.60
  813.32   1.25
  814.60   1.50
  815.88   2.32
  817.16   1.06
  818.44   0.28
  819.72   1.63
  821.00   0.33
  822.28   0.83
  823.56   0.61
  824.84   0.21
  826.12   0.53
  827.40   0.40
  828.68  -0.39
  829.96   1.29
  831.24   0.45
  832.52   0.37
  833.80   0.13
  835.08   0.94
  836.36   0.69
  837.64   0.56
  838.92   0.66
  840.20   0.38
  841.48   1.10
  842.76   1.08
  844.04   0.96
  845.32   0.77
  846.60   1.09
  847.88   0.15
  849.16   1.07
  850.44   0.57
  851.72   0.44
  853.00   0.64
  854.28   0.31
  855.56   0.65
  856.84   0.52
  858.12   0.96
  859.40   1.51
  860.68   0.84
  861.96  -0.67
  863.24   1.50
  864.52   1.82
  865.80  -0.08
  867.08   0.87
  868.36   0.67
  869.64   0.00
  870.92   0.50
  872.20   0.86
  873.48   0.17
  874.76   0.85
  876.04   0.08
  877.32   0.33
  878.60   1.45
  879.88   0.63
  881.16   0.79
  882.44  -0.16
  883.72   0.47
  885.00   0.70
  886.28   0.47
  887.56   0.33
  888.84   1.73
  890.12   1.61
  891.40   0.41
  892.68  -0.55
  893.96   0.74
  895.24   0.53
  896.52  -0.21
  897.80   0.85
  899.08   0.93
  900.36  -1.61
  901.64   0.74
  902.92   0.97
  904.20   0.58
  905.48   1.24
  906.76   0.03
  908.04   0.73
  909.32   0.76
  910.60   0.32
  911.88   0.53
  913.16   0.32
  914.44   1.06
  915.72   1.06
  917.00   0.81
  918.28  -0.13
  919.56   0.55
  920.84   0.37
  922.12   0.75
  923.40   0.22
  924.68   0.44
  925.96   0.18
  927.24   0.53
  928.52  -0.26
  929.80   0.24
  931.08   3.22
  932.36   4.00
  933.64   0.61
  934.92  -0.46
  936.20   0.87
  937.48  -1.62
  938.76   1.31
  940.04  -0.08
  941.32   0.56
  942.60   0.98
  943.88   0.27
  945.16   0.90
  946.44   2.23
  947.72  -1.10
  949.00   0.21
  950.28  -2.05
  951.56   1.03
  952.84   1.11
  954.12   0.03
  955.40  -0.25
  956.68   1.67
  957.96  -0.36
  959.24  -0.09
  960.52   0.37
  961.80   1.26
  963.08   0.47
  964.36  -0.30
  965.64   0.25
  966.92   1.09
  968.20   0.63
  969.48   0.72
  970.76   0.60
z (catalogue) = 1.108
